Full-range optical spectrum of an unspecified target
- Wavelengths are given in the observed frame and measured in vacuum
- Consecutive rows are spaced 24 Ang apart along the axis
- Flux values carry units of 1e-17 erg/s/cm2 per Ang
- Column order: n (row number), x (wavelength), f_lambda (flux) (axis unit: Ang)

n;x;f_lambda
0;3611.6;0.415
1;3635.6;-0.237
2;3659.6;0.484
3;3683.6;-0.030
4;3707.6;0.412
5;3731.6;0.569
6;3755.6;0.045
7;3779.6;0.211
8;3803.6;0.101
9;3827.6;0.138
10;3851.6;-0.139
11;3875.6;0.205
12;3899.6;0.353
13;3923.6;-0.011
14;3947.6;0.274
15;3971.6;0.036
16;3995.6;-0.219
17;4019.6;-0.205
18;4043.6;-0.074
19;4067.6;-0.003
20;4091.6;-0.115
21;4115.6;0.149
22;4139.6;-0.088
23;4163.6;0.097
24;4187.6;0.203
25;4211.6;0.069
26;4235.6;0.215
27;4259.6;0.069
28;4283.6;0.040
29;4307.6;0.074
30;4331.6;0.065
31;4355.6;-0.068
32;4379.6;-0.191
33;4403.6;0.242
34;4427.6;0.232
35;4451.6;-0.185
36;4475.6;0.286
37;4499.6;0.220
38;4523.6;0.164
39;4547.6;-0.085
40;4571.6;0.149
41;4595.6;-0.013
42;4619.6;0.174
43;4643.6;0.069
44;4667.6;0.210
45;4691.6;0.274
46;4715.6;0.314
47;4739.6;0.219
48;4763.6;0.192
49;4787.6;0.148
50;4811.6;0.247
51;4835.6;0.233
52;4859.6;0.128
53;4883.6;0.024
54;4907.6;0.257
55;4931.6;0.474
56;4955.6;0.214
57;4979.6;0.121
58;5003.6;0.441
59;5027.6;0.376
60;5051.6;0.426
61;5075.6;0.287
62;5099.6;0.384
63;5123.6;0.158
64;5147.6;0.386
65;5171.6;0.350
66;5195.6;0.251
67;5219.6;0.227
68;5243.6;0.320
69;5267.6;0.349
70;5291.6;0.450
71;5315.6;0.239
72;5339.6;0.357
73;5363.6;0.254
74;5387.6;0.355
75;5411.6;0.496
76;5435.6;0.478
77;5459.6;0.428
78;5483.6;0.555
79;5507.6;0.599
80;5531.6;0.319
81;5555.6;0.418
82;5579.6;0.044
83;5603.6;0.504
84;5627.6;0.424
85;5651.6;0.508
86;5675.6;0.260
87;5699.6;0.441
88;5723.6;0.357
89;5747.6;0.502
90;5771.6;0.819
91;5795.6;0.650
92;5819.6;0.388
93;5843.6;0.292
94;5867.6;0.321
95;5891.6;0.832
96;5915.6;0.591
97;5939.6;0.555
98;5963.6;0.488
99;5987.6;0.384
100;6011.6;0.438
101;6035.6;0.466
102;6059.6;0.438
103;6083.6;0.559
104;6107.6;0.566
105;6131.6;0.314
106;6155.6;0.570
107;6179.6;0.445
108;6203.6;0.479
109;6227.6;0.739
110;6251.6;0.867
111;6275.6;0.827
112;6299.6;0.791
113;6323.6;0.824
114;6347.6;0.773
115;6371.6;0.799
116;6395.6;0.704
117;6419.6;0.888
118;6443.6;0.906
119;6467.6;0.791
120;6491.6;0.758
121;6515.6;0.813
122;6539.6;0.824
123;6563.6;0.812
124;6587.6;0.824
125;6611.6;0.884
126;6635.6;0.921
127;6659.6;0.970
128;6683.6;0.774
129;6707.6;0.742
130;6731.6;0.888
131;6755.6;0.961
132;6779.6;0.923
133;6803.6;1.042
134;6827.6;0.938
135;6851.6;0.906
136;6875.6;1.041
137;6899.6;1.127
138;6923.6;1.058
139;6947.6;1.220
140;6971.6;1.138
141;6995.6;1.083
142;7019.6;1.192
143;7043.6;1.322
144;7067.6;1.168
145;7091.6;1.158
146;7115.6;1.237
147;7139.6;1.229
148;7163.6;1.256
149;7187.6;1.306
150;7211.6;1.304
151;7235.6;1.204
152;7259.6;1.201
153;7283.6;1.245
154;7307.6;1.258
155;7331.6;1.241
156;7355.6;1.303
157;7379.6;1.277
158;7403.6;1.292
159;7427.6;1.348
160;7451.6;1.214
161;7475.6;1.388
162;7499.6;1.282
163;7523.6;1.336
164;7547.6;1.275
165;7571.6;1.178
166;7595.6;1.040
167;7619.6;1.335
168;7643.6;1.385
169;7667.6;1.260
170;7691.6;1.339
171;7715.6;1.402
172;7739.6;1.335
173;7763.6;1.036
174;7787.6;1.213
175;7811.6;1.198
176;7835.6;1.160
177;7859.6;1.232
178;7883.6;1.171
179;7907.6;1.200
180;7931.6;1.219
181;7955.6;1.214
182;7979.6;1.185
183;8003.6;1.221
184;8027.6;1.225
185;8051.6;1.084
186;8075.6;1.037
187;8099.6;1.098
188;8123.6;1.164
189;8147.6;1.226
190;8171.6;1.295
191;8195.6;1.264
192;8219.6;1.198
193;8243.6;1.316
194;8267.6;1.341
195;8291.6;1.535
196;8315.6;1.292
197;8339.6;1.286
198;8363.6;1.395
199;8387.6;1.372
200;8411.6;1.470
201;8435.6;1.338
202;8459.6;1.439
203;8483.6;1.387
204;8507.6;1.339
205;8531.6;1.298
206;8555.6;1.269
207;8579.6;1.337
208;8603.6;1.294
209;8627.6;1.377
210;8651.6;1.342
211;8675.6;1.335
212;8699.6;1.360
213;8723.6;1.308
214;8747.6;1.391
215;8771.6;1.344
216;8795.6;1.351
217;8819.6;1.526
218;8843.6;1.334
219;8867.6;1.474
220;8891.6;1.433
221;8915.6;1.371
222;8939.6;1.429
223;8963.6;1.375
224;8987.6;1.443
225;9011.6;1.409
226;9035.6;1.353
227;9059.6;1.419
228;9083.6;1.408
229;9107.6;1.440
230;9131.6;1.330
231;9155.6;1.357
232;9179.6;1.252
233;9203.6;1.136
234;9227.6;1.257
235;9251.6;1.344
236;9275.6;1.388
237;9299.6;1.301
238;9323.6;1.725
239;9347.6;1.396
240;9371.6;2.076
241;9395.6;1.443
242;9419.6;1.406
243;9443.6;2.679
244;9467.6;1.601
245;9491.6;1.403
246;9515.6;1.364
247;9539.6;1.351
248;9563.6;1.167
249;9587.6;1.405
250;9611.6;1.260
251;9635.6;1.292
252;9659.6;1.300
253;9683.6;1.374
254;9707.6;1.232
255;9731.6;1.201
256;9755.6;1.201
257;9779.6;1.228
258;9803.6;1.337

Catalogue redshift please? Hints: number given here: 0.560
